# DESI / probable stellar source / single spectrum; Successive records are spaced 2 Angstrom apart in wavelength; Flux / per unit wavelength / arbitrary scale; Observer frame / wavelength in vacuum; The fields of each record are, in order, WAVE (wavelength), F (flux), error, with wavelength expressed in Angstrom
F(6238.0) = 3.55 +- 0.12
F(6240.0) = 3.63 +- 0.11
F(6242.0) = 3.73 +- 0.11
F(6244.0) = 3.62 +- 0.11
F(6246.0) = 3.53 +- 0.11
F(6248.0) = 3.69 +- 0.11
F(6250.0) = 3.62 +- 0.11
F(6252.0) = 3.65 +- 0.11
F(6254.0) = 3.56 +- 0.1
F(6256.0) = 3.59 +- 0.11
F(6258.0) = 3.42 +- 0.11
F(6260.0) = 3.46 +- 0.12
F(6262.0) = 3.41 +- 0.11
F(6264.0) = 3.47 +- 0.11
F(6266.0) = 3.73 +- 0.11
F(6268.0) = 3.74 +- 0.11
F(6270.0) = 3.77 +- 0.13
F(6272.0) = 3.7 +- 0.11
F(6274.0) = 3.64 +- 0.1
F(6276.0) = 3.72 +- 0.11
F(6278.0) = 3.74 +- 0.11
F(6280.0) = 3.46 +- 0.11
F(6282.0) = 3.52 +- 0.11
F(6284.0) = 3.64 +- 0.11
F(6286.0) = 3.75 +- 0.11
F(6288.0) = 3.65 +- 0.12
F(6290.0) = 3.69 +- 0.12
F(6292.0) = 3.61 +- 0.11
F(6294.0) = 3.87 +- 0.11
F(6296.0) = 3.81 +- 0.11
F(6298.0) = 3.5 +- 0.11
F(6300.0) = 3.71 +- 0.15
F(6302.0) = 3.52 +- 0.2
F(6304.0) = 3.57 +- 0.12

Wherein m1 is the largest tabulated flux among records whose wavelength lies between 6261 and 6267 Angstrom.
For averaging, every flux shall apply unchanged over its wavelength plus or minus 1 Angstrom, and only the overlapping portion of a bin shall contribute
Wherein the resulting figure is 3.73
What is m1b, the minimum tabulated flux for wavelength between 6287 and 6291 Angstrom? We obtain 3.65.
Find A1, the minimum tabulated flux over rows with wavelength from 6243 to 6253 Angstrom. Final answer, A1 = 3.53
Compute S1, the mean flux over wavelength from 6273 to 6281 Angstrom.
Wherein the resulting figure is 3.64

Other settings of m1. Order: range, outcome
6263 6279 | 3.77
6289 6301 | 3.87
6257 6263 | 3.46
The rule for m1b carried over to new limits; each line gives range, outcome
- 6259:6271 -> 3.41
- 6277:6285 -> 3.46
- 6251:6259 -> 3.42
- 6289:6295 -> 3.61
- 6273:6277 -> 3.64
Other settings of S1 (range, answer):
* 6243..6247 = 3.58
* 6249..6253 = 3.63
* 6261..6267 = 3.54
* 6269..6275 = 3.7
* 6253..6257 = 3.58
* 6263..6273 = 3.68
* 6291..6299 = 3.7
